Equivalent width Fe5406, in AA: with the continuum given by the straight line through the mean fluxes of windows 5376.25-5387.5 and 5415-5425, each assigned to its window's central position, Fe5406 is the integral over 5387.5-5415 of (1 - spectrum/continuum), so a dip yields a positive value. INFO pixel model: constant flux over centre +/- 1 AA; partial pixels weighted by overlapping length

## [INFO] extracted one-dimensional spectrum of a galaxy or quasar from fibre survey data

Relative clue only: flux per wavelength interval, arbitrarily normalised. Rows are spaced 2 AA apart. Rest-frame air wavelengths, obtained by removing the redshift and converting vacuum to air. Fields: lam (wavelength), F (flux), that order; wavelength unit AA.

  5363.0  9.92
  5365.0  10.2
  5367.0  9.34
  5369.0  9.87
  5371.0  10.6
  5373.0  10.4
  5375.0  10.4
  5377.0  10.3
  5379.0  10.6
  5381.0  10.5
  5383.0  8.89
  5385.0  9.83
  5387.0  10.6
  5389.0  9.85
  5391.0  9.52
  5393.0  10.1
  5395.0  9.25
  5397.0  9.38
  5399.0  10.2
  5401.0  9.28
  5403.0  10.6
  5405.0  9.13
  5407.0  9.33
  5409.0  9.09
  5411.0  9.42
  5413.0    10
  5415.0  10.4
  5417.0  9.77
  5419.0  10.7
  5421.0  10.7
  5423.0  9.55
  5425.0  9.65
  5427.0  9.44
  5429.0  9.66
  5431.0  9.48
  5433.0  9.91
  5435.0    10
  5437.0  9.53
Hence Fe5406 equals 1.22 AA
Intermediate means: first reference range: 10.1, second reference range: 10.1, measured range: 9.67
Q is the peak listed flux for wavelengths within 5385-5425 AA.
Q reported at 10.7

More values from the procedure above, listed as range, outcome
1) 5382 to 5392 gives 10.6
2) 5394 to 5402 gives 10.2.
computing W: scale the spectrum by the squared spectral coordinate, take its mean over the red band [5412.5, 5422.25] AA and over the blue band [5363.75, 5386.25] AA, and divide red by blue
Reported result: 1.0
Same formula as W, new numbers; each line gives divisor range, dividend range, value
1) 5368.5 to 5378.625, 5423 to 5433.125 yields 0.95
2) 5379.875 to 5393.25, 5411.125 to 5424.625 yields 1.03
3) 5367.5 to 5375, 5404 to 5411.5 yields 0.91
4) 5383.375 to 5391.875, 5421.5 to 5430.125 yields 0.99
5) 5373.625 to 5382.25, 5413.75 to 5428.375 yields 0.98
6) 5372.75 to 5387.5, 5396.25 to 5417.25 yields 0.96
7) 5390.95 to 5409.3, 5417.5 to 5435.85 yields 1.04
